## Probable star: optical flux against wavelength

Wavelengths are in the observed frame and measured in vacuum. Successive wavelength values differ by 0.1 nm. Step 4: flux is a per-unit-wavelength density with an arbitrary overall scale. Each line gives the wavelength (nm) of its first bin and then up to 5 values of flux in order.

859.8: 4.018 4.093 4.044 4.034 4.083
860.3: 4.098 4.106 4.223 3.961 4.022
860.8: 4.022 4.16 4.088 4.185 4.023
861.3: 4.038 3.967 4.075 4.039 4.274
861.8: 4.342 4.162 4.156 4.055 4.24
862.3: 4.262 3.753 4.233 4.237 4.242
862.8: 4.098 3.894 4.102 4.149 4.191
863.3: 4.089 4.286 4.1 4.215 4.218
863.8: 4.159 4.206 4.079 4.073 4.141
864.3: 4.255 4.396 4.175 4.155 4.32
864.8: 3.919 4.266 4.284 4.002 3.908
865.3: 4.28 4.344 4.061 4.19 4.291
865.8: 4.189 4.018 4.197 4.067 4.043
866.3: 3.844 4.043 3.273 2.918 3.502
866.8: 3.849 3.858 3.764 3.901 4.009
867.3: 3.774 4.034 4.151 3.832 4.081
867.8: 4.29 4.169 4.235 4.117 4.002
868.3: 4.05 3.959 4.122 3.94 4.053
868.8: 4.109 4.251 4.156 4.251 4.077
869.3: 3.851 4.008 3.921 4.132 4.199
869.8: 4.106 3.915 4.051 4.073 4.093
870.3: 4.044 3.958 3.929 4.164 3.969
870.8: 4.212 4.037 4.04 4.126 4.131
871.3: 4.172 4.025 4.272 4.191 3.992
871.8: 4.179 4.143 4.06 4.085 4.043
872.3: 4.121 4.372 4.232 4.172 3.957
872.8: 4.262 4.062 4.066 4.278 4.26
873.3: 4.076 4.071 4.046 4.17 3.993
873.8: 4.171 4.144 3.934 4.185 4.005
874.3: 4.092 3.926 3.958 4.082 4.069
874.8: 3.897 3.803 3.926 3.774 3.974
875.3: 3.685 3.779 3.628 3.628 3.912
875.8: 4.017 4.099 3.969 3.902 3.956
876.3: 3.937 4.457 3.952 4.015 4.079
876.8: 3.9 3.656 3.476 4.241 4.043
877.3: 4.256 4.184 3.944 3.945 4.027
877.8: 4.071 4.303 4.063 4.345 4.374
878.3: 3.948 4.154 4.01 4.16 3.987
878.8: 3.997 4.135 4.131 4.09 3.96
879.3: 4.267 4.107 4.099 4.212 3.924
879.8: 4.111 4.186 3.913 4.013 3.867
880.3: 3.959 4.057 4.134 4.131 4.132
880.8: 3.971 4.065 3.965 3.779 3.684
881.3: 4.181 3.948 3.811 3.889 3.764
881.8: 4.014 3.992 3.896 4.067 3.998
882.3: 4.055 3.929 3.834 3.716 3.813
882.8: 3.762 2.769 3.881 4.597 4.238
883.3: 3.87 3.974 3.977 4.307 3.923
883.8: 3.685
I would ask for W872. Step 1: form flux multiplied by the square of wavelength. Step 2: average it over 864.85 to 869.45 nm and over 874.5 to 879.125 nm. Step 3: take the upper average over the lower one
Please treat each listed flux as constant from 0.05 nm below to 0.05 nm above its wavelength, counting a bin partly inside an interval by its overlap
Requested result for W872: 1.02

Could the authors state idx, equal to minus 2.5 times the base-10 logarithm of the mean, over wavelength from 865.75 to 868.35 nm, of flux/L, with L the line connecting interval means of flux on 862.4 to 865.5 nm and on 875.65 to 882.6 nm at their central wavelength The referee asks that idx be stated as 0.05 mag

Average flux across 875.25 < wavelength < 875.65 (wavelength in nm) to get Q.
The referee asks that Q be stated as 3.68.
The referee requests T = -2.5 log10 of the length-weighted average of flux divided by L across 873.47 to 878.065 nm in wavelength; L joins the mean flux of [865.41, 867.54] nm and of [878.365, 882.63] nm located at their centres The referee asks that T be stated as 0.00 mag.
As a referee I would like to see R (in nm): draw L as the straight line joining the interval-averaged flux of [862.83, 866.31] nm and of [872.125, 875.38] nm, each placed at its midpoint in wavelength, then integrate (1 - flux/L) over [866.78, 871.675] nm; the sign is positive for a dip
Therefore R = 0.054 nm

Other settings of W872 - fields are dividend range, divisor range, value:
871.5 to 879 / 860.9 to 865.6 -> 1.00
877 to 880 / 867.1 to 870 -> 1.03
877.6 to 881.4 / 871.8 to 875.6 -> 1.02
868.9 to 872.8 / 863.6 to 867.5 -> 1.03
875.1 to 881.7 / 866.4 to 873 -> 1.01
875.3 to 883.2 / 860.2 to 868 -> 1.01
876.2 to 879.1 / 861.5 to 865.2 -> 1.01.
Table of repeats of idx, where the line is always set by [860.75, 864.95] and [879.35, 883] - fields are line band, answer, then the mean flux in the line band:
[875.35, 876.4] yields 0.024 mag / 3.91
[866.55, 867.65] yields 0.087 mag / 3.78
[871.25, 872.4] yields -0.023 mag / 4.13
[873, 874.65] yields -0.018 mag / 4.09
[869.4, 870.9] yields 0.002 mag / 4.05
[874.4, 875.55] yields 0.037 mag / 3.87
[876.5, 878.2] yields -0.017 mag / 4.04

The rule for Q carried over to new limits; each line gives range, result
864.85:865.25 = 4.12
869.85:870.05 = 3.98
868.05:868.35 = 4.06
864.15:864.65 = 4.22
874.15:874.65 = 4.01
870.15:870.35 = 4.07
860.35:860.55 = 4.16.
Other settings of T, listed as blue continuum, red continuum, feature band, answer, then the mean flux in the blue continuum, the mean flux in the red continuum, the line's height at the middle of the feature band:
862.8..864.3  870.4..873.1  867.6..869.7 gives 0.010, 4.14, 4.12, 4.12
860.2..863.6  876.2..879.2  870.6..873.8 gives -0.011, 4.12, 4.06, 4.08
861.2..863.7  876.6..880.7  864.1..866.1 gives -0.014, 4.13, 4.06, 4.12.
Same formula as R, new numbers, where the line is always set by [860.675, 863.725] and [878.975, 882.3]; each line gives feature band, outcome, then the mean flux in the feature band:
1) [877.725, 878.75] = -0.03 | 4.14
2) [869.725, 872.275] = -0.01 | 4.08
